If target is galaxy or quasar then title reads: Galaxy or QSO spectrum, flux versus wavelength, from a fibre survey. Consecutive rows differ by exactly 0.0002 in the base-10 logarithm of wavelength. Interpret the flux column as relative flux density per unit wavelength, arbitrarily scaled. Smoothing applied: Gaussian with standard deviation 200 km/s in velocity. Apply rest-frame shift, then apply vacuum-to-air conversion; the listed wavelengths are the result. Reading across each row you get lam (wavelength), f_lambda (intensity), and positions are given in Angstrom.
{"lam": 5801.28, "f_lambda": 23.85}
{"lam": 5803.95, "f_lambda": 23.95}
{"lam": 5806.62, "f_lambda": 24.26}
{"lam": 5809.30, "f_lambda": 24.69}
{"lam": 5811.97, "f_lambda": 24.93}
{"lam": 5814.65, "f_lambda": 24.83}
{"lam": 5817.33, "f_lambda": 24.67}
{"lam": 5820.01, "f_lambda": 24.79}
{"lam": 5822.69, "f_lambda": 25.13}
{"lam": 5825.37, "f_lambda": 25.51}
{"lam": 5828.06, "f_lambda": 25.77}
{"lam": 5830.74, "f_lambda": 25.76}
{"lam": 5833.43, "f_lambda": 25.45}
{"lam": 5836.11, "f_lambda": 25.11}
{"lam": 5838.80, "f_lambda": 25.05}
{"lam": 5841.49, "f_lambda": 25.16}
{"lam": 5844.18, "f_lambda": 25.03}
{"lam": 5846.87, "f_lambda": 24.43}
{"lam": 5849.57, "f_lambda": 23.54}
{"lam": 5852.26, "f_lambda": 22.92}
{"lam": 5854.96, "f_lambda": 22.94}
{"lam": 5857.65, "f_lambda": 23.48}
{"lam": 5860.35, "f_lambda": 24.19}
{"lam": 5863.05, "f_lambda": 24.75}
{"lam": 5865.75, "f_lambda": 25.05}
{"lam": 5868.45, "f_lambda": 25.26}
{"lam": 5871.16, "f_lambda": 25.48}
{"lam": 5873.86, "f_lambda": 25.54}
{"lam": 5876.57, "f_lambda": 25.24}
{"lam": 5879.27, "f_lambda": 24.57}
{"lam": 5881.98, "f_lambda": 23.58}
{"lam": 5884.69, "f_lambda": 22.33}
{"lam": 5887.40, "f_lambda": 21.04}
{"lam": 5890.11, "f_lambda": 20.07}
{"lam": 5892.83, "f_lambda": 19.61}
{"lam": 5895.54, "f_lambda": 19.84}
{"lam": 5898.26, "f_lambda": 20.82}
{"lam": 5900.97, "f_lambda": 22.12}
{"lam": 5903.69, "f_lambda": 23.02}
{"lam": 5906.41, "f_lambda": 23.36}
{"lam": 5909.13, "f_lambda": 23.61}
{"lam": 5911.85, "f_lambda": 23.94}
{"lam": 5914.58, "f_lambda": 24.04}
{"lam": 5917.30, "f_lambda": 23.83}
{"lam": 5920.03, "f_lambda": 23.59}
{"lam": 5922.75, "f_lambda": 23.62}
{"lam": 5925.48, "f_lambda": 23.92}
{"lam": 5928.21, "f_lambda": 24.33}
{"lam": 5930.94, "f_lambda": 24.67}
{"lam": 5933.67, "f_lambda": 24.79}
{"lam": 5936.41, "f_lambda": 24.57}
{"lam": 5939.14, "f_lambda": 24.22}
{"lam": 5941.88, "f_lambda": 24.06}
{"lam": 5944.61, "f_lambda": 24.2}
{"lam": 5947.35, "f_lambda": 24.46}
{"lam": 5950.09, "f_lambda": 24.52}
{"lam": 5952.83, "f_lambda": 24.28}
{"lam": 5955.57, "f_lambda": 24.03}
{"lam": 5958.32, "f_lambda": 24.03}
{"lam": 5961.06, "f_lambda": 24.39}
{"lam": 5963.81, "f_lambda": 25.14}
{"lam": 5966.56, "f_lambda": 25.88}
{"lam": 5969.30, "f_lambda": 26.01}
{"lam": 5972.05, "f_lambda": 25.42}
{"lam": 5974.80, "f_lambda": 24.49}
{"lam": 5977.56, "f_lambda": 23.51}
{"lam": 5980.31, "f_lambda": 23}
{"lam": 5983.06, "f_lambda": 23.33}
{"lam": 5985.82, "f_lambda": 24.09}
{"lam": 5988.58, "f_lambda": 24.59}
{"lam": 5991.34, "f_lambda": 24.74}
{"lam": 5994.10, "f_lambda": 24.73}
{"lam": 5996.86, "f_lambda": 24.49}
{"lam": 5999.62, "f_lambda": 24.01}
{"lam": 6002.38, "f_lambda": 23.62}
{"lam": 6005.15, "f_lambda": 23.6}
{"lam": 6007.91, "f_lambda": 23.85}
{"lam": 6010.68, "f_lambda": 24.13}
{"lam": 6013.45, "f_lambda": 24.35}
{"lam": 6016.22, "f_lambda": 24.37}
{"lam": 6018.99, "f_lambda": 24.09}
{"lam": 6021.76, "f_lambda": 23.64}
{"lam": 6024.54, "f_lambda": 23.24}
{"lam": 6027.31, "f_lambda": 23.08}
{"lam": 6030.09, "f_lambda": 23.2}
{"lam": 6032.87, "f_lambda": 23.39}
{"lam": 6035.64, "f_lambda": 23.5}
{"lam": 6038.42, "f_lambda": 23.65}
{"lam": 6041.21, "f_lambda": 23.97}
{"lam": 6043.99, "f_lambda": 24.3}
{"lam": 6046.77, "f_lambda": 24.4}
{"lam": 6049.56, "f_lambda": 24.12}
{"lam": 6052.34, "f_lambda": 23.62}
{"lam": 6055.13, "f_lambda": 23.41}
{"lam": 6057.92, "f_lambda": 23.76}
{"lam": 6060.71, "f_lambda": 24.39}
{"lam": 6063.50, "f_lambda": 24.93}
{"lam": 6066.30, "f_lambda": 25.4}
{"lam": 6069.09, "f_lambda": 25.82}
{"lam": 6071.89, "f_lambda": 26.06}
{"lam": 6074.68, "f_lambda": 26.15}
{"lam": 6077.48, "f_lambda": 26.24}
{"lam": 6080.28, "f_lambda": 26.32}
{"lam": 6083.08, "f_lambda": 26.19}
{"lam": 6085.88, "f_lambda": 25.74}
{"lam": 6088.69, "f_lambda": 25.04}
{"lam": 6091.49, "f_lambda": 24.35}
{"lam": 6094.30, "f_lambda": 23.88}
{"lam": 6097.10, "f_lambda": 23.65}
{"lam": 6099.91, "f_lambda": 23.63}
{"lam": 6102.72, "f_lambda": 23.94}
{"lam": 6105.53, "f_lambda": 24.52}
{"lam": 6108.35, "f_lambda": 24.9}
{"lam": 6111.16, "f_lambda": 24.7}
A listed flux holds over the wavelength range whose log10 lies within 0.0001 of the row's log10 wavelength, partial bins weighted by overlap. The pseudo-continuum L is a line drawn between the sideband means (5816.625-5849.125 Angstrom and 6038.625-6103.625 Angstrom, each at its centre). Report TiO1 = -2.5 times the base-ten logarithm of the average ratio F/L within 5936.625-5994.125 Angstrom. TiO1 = 0.021 mag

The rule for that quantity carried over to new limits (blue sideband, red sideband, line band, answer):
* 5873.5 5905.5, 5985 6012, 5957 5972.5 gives -0.07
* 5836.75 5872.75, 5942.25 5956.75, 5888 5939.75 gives 0.06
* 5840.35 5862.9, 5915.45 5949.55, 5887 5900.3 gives 0.19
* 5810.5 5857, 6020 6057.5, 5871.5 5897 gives 0.09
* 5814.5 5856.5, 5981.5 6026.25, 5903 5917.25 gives 0.04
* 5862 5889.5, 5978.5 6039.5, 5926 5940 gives -0.02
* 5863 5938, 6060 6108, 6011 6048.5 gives 0.04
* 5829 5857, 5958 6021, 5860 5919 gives 0.06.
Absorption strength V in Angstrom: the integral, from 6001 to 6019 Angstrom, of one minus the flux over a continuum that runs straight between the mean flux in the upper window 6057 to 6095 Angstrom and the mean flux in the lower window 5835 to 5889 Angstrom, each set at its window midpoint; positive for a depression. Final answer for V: 0.7 Angstrom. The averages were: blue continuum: 24.2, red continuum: 25.3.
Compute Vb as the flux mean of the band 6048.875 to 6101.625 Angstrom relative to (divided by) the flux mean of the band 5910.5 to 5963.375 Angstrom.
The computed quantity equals 1.03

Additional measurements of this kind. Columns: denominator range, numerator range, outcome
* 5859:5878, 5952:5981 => 0.98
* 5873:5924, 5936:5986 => 1.07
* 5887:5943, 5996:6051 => 1.04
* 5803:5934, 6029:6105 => 1.03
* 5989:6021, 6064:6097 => 1.05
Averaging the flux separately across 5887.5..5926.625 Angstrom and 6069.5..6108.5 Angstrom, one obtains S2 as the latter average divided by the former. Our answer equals 1.1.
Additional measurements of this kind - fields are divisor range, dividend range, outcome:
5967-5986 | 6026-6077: 1.00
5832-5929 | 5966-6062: 1.02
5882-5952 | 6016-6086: 1.06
